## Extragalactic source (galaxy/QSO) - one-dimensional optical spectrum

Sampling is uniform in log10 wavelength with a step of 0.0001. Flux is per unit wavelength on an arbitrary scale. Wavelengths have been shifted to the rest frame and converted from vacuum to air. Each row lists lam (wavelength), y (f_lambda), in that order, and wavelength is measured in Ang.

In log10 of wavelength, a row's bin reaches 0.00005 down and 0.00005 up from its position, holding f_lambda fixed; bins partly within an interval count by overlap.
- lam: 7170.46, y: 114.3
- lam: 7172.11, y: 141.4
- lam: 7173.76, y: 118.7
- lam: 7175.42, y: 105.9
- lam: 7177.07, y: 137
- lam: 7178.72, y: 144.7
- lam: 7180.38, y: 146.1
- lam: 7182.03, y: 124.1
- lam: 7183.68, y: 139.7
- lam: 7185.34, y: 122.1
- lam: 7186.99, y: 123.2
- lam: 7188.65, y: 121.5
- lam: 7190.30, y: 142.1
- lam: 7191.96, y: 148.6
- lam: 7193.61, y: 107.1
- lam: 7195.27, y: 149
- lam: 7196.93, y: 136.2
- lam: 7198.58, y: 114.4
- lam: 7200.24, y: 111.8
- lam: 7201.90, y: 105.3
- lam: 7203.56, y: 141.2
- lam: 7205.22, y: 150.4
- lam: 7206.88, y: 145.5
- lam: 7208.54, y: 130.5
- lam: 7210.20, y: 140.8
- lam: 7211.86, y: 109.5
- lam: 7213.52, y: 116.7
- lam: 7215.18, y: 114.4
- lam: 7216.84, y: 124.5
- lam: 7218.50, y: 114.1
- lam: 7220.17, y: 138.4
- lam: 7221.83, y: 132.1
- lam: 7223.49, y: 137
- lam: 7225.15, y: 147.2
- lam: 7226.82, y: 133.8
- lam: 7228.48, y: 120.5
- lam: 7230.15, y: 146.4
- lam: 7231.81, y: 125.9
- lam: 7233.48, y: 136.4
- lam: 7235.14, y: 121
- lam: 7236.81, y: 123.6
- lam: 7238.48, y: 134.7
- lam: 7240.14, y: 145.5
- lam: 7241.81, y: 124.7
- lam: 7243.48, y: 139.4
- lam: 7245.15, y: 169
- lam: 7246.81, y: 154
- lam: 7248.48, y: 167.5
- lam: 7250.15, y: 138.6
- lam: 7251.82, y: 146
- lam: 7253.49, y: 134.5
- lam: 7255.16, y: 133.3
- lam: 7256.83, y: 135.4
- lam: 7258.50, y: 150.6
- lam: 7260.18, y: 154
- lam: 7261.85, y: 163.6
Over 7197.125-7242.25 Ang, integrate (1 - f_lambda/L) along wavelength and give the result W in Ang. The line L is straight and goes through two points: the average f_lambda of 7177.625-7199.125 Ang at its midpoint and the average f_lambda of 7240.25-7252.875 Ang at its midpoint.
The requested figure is 3.7 Ang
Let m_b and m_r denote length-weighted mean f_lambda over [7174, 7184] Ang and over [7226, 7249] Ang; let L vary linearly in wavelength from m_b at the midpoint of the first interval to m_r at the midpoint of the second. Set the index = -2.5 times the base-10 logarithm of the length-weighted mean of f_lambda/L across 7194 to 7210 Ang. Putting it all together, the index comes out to 0.03 mag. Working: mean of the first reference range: 132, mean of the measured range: 131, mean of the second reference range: 138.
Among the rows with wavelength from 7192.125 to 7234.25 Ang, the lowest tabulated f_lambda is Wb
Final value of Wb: 105.3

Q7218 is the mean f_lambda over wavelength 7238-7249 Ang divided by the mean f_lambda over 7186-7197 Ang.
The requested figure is 1.12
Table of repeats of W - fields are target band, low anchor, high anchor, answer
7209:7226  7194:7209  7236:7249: 1.1 Ang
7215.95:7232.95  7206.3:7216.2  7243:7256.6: 0.2 Ang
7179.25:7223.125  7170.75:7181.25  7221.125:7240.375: 1.1 Ang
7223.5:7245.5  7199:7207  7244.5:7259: 0.8 Ang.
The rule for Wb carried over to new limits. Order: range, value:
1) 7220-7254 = 120.5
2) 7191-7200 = 107.1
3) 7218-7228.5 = 114.1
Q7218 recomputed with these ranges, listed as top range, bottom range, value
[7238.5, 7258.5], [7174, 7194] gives 1.11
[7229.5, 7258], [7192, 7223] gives 1.10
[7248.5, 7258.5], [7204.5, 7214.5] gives 1.07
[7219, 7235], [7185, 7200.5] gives 1.05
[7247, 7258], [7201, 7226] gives 1.11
